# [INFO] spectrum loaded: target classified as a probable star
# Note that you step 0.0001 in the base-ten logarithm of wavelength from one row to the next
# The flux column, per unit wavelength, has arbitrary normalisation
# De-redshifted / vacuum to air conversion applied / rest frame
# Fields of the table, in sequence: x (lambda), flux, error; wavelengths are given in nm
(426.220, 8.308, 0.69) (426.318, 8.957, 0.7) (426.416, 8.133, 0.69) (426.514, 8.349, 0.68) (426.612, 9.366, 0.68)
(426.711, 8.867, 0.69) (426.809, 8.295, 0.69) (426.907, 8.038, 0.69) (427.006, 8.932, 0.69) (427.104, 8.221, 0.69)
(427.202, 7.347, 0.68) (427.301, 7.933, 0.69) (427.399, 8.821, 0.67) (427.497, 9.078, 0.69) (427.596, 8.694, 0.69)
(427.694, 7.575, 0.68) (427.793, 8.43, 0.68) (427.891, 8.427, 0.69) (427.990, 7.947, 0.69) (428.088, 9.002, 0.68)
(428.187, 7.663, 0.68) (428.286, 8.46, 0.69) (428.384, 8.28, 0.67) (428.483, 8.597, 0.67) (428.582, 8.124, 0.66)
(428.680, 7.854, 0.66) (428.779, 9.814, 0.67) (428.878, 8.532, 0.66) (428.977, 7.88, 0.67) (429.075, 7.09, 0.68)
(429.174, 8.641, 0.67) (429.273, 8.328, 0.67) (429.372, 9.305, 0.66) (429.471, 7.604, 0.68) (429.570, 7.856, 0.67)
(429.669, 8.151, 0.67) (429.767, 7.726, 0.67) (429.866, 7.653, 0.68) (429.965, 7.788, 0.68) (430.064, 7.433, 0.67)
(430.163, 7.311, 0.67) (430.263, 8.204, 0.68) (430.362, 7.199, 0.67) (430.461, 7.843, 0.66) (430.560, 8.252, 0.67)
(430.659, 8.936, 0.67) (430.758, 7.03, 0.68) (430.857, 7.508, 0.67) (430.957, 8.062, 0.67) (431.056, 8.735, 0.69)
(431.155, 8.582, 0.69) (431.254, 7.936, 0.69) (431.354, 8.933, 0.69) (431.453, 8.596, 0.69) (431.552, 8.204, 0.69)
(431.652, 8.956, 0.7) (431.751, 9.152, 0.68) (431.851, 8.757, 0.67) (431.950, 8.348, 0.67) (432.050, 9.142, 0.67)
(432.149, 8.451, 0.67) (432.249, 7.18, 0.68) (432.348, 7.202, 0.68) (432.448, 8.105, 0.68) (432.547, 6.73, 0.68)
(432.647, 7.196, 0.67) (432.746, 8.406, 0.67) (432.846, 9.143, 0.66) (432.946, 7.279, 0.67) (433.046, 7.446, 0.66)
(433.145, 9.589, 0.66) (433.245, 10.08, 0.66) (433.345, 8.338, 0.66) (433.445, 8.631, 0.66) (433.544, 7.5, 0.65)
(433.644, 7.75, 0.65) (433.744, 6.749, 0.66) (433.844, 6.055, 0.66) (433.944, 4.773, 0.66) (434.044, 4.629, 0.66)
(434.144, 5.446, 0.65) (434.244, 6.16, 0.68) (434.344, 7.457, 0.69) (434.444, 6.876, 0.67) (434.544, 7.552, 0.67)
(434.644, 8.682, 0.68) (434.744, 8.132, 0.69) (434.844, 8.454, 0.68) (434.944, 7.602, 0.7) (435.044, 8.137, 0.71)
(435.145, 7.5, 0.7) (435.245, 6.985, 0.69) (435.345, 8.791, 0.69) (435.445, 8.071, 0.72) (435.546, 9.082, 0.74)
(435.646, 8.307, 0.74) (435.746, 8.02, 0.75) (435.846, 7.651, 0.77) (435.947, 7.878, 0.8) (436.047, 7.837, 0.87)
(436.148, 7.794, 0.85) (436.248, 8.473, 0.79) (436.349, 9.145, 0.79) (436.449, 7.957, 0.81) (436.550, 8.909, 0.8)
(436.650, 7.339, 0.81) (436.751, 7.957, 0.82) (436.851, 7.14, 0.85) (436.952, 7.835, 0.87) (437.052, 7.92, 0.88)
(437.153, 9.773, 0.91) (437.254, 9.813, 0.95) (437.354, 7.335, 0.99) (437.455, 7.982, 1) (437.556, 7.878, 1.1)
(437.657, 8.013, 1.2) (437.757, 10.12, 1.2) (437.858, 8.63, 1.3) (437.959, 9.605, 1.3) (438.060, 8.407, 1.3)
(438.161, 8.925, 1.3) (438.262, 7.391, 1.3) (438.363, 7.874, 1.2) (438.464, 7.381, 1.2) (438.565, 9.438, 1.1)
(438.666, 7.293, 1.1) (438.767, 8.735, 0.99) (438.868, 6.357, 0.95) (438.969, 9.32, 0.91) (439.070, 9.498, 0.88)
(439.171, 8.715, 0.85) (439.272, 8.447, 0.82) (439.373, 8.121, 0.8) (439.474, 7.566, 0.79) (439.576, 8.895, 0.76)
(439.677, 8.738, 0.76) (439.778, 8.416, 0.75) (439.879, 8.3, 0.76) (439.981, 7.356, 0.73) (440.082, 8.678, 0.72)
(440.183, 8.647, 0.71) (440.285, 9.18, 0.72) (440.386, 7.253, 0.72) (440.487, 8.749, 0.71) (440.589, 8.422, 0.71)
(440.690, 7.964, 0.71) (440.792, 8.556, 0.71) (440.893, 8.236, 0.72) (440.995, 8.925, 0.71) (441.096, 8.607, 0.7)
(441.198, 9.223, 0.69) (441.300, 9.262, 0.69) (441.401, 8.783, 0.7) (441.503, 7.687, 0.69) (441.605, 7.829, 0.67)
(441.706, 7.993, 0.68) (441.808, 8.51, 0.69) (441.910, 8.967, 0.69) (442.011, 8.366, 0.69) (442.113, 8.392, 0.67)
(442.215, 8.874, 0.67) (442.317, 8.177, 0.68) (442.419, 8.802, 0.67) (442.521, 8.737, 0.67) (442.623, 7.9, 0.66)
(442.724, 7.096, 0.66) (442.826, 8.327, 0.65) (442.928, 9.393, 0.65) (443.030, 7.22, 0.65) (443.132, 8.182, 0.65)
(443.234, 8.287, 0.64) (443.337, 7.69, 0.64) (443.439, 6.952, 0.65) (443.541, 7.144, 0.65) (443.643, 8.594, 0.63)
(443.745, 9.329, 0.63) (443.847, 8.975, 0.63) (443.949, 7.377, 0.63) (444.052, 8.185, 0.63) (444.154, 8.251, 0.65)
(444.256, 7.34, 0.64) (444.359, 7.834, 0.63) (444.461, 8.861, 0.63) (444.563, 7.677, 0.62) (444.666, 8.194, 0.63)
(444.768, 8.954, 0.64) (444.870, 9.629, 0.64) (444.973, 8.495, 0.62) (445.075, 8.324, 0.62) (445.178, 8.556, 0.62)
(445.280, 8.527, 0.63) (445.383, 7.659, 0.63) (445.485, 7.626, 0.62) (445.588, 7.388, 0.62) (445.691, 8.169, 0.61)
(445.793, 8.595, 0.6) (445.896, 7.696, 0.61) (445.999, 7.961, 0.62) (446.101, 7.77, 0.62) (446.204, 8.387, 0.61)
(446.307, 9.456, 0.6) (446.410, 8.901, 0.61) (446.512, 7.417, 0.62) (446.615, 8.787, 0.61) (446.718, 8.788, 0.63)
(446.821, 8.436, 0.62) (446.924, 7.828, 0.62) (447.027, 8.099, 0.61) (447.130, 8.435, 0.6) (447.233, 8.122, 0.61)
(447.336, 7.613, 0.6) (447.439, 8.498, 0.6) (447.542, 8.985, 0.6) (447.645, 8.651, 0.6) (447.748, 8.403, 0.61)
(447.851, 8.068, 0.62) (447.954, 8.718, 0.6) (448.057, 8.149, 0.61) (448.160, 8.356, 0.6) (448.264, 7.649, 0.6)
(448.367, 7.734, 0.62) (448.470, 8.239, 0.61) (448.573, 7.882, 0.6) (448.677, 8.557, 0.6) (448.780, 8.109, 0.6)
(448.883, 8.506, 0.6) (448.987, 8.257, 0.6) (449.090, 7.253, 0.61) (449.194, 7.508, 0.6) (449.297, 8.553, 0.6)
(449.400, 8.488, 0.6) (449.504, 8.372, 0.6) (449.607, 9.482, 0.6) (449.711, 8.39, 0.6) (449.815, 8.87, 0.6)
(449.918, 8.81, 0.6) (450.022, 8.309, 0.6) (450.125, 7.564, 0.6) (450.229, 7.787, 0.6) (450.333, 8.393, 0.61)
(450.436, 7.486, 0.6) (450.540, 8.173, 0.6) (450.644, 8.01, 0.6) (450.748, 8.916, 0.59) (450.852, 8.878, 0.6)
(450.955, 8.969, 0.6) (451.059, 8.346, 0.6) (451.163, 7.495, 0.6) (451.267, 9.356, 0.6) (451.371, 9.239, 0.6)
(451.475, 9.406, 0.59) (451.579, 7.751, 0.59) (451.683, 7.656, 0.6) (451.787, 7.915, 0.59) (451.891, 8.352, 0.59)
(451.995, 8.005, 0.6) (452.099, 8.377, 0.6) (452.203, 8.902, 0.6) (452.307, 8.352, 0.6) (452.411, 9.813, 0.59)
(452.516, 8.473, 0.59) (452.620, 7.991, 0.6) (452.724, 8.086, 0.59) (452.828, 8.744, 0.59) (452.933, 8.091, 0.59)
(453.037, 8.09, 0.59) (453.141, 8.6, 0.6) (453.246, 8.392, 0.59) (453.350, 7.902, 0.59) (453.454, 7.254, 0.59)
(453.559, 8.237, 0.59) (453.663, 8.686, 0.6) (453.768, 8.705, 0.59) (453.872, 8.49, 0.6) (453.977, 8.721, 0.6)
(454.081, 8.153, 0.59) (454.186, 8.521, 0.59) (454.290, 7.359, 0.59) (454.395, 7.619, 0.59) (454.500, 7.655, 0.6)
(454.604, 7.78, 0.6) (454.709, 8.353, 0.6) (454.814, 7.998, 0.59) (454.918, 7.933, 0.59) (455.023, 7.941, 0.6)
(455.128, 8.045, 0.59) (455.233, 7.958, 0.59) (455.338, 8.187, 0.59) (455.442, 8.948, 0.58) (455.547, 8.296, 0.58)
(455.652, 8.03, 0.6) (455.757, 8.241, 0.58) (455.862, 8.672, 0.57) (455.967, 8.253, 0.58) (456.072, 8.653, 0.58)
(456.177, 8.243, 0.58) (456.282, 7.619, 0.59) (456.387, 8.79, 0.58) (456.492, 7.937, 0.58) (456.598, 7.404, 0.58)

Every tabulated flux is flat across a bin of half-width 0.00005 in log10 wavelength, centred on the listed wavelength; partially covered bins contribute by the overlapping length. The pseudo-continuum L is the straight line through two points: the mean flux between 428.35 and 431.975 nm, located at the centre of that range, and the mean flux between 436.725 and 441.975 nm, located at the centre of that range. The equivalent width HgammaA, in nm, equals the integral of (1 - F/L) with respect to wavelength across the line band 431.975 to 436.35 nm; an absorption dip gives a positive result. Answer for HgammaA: 0.30 nm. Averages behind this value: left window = 8.19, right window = 8.4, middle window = 7.72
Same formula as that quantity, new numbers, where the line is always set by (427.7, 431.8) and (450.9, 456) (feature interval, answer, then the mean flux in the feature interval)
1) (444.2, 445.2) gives -0.015 nm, 8.38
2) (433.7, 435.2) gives 0.230 nm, 6.95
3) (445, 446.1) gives 0.028 nm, 8.05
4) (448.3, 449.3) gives 0.029 nm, 8.03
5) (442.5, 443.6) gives 0.048 nm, 7.89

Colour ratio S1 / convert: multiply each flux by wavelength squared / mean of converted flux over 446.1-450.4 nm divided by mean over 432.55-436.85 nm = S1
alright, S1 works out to 1.1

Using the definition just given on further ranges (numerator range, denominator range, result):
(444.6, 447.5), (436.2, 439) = 1.04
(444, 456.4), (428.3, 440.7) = 1.10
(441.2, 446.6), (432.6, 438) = 1.08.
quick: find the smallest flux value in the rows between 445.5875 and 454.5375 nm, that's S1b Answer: 7.253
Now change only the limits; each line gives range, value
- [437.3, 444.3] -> 6.357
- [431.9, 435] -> 4.629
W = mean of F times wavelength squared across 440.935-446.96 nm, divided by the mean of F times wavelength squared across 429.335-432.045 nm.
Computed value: 1.08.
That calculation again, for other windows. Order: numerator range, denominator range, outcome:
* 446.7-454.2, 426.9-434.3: 1.14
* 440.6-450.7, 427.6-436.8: 1.10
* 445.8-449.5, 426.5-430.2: 1.09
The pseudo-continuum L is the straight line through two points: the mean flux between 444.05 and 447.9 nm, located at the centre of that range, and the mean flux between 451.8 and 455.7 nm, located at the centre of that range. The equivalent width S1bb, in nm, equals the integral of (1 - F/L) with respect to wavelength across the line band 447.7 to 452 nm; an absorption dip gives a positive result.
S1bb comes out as -0.02 nm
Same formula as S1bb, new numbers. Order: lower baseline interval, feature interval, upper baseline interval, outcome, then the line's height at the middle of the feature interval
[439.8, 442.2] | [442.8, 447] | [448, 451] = 0.07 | 8.36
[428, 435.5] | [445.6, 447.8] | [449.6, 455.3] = -0.03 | 8.19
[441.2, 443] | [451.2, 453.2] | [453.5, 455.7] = -0.06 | 8.22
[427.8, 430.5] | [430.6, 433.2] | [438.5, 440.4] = -0.01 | 8.18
